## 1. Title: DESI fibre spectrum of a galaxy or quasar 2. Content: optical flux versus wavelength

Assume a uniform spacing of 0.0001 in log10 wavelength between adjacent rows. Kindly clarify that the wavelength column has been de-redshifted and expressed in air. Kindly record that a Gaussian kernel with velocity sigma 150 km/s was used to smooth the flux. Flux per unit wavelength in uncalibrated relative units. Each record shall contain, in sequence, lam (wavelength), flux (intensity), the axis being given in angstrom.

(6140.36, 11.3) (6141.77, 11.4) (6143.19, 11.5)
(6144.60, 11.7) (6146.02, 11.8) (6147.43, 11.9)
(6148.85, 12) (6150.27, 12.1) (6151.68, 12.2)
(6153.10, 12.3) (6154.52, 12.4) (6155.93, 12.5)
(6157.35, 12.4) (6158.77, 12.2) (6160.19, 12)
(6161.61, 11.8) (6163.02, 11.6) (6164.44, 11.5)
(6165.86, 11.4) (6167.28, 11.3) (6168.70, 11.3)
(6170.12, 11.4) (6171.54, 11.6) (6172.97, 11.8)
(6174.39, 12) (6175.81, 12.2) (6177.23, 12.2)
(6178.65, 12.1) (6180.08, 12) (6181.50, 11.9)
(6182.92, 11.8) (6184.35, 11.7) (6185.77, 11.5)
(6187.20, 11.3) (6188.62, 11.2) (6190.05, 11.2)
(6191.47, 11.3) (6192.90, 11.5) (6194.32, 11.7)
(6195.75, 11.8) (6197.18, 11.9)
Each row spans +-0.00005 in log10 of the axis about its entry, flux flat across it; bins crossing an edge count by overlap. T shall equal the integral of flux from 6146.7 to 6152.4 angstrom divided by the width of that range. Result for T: 12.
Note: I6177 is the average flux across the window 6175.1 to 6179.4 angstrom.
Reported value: 12.2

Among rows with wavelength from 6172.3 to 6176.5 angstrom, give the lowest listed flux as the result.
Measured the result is 11.8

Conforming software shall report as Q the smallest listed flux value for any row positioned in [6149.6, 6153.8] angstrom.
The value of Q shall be 12.1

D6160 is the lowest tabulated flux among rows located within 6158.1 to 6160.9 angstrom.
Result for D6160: 12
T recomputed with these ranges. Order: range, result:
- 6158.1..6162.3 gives 12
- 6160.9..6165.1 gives 11.7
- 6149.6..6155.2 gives 12.3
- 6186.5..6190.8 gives 11.2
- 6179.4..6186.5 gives 11.8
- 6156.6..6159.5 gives 12.3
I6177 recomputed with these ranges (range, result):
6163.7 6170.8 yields 11.4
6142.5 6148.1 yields 11.7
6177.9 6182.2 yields 12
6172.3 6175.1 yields 11.9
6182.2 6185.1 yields 11.8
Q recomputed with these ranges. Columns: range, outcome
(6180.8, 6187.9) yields 11.3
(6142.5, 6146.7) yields 11.5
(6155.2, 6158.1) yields 12.4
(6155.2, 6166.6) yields 11.4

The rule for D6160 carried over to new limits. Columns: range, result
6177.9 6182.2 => 11.9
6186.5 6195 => 11.2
